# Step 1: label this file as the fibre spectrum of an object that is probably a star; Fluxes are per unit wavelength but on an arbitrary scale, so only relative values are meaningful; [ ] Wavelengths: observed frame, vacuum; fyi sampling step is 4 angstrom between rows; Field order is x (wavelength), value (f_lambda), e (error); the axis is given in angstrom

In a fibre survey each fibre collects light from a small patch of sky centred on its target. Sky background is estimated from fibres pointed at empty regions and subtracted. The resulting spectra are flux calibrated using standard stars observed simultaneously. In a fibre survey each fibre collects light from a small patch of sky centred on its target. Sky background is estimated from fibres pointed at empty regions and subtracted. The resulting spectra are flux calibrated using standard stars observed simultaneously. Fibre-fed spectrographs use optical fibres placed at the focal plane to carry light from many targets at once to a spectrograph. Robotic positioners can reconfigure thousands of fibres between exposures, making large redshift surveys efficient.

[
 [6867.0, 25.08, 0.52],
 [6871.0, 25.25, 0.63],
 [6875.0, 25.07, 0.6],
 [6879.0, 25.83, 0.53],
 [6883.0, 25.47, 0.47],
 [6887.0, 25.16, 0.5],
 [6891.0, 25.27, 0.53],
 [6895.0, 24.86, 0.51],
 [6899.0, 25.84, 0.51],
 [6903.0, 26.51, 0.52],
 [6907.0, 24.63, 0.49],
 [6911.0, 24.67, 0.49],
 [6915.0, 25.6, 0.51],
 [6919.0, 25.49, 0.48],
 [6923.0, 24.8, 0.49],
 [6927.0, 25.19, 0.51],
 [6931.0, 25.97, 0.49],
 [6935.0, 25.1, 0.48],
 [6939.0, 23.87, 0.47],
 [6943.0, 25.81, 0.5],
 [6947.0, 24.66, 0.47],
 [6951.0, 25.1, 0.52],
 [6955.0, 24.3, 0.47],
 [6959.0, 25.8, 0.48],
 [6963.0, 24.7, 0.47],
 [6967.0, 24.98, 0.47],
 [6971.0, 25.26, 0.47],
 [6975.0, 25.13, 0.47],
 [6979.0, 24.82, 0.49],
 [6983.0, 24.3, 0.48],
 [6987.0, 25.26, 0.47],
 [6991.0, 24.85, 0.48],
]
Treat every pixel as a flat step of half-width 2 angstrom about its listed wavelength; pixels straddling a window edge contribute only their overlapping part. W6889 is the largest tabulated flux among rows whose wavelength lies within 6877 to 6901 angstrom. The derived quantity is 25.84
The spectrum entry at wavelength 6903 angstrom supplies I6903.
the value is 26.51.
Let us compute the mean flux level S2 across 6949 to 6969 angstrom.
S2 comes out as 25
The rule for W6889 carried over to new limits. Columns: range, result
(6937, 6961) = 25.81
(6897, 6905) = 26.51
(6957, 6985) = 25.8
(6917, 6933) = 25.97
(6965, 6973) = 25.26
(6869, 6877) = 25.25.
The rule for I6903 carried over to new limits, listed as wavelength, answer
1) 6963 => 24.7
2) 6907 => 24.63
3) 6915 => 25.6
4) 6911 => 24.67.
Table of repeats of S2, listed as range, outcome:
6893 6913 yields 25.3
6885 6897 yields 25.1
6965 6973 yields 25.1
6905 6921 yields 25.1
